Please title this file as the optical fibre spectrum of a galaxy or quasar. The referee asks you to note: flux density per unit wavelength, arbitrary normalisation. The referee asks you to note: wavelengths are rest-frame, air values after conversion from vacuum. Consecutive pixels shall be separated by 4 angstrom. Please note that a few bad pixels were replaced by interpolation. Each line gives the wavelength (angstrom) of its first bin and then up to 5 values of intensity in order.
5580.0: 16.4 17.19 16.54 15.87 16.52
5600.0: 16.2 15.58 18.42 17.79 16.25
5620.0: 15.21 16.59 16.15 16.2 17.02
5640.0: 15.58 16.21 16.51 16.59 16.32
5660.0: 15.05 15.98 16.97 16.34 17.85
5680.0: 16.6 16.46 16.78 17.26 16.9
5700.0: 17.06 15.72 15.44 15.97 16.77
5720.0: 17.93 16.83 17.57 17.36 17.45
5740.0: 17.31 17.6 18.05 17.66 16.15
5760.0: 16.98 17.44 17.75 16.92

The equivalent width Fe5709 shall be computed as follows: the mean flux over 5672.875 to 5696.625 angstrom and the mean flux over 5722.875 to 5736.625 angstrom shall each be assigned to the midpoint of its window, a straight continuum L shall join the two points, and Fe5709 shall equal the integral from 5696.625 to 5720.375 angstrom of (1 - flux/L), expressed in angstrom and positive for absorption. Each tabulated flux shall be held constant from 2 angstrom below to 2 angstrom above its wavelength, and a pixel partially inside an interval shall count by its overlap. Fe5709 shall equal 1.0 angstrom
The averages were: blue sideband 16.9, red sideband 17.3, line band 16.4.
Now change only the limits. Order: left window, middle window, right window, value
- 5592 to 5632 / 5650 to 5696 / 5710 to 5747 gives 0.79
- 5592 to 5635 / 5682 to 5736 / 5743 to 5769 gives 0.84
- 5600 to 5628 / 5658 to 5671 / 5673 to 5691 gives 0.62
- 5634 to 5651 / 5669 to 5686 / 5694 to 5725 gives -0.37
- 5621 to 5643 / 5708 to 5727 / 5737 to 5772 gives 0.29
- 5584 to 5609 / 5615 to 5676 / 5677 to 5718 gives 0.97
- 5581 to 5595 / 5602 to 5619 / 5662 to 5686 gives -0.34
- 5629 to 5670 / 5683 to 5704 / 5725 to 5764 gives -0.06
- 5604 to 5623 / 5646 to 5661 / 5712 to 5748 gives 0.67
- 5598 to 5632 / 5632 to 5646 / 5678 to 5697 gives 0.29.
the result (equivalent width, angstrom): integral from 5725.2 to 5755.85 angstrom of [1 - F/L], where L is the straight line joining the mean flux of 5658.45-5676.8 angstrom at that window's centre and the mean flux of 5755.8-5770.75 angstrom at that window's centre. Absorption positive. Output -0.9 angstrom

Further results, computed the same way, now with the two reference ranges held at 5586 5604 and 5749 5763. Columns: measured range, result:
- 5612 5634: 0.2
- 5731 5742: -0.3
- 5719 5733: -0.4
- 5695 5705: 0.1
